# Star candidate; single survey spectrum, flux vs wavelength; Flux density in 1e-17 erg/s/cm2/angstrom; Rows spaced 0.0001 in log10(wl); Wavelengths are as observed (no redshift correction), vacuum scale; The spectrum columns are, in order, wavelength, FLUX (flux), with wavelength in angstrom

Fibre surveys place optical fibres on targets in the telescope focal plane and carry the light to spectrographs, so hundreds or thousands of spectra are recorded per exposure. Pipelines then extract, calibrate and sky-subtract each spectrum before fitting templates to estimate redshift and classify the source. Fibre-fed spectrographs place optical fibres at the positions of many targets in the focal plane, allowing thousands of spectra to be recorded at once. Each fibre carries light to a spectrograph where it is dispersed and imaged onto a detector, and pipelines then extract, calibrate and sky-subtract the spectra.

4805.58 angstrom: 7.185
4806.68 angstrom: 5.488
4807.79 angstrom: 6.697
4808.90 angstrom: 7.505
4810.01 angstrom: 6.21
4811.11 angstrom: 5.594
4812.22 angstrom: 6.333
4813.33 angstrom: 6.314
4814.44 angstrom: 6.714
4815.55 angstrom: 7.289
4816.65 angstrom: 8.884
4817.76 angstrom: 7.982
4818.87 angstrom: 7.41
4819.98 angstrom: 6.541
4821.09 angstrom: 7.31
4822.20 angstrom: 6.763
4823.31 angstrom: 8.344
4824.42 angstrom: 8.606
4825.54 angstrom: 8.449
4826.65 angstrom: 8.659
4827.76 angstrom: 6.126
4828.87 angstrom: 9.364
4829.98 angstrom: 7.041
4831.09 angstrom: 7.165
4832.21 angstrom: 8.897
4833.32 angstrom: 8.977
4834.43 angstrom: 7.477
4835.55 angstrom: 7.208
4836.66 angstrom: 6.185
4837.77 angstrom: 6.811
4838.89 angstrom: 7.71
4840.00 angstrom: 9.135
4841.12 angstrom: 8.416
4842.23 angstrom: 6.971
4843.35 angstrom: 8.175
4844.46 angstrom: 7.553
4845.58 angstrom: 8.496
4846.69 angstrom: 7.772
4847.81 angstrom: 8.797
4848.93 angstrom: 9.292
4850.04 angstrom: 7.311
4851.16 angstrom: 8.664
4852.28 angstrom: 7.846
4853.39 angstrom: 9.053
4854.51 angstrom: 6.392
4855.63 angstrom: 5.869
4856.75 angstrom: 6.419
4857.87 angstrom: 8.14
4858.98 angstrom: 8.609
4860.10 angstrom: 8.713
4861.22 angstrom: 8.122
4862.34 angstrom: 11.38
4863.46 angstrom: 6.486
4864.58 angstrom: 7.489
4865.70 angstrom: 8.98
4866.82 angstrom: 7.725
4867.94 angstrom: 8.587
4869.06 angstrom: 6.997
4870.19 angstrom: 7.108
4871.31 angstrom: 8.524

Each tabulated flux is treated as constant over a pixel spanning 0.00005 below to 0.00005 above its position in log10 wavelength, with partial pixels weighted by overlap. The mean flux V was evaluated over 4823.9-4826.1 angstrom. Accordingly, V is 8.5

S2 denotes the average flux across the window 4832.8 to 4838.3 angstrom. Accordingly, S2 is 7.33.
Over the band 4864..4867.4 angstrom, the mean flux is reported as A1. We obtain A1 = 8.06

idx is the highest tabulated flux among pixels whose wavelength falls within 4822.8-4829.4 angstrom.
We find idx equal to 9.364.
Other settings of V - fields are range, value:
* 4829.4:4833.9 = 8.03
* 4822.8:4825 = 8.45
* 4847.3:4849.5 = 9.05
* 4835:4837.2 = 6.71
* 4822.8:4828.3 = 8.03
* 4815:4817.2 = 8.12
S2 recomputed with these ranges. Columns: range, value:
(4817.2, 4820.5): 7.32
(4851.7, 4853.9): 8.46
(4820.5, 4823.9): 7.48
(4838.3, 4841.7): 8.39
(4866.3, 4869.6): 7.78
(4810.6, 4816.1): 6.45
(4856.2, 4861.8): 8.02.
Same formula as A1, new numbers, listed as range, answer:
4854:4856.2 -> 6.11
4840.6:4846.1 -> 7.92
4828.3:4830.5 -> 8.22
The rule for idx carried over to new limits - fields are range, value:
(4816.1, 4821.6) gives 8.884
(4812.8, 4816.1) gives 7.289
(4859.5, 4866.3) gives 11.38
